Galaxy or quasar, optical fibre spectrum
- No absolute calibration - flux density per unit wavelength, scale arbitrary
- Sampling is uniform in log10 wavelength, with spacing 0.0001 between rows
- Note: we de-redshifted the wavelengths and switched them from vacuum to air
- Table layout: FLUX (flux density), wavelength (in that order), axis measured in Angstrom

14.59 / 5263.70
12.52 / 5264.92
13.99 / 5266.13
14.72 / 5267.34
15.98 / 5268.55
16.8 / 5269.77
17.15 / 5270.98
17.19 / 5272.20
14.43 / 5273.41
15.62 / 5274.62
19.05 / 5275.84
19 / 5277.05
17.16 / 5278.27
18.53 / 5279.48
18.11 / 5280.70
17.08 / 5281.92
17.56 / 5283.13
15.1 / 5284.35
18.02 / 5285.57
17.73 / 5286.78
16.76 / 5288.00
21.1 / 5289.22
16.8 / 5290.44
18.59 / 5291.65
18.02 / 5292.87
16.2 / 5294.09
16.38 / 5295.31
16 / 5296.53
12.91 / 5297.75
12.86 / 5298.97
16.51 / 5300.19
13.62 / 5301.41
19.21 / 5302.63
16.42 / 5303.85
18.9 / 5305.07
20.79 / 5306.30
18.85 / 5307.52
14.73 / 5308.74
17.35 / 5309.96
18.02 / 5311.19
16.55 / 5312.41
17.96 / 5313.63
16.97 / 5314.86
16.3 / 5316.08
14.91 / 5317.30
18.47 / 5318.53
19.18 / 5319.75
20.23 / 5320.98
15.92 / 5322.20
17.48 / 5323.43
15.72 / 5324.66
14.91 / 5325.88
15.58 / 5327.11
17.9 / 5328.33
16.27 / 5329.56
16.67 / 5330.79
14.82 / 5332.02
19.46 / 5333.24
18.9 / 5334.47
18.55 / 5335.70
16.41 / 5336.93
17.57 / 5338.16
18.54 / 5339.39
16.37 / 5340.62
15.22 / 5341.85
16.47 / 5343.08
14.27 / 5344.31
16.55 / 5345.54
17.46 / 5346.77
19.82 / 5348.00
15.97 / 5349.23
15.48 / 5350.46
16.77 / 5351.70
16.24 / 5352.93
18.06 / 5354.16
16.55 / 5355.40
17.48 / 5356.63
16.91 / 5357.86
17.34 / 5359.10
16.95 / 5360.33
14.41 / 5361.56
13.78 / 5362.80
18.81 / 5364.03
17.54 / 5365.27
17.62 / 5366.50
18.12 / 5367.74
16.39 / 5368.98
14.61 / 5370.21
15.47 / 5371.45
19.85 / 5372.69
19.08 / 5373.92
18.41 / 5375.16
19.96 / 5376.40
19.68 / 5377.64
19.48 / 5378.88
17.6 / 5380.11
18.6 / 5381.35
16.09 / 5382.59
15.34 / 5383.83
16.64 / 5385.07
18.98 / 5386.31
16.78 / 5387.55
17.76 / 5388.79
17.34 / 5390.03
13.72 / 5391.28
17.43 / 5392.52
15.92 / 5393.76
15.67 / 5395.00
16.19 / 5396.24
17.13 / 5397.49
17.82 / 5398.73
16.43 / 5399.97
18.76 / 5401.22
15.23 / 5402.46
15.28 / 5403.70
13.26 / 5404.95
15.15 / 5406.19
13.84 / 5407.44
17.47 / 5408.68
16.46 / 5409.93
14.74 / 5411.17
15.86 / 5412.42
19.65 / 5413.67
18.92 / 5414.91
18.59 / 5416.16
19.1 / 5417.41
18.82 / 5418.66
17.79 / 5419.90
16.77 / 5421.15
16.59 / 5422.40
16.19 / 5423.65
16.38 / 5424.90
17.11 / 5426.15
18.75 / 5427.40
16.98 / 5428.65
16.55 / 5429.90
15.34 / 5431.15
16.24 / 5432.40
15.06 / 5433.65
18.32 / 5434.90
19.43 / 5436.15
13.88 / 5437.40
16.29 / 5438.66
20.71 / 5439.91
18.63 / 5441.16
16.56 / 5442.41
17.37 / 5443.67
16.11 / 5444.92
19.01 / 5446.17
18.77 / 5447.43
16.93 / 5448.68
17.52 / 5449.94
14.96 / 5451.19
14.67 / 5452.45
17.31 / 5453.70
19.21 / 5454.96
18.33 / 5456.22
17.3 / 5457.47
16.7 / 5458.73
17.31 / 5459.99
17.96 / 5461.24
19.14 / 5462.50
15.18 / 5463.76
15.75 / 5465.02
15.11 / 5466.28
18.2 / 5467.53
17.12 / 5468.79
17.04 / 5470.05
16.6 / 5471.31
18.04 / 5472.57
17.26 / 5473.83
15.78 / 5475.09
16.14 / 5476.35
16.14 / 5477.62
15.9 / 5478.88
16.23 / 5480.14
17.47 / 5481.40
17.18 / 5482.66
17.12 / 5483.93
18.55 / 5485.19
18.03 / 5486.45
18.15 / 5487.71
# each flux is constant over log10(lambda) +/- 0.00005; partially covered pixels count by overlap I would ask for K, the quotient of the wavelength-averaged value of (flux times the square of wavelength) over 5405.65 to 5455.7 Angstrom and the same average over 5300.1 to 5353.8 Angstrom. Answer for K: 1.04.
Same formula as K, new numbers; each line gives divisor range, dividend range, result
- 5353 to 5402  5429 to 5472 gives 1.02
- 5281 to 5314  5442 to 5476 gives 1.06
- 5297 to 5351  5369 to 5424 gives 1.04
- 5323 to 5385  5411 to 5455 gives 1.04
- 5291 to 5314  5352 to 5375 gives 1.03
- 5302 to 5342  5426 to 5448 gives 1.04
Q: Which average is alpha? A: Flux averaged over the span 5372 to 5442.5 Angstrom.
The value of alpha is 17.1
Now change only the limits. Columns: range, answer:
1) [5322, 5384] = 17.1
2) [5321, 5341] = 17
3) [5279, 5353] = 17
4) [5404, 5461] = 17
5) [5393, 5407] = 16.1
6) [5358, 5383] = 17.5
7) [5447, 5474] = 17.1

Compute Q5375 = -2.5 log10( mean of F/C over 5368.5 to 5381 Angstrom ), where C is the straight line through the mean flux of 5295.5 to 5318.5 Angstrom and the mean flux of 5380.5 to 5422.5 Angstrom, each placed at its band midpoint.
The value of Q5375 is -0.08 mag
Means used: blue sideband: 16.6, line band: 18.1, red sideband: 16.8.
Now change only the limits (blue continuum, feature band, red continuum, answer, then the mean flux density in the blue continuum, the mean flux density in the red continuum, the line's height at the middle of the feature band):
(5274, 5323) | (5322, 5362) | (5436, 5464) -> 0.03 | 17.2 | 17.4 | 17.3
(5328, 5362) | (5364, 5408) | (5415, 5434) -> 0.00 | 16.9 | 17.2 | 17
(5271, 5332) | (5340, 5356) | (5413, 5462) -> 0.04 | 17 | 17.4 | 17.2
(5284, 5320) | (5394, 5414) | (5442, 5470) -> 0.06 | 17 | 17.1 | 17.1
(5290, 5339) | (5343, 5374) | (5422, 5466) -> 0.01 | 17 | 17.1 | 17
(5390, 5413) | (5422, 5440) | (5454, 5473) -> -0.02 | 15.9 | 17.3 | 16.6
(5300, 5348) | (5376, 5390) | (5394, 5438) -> -0.06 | 17.1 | 16.7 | 16.9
